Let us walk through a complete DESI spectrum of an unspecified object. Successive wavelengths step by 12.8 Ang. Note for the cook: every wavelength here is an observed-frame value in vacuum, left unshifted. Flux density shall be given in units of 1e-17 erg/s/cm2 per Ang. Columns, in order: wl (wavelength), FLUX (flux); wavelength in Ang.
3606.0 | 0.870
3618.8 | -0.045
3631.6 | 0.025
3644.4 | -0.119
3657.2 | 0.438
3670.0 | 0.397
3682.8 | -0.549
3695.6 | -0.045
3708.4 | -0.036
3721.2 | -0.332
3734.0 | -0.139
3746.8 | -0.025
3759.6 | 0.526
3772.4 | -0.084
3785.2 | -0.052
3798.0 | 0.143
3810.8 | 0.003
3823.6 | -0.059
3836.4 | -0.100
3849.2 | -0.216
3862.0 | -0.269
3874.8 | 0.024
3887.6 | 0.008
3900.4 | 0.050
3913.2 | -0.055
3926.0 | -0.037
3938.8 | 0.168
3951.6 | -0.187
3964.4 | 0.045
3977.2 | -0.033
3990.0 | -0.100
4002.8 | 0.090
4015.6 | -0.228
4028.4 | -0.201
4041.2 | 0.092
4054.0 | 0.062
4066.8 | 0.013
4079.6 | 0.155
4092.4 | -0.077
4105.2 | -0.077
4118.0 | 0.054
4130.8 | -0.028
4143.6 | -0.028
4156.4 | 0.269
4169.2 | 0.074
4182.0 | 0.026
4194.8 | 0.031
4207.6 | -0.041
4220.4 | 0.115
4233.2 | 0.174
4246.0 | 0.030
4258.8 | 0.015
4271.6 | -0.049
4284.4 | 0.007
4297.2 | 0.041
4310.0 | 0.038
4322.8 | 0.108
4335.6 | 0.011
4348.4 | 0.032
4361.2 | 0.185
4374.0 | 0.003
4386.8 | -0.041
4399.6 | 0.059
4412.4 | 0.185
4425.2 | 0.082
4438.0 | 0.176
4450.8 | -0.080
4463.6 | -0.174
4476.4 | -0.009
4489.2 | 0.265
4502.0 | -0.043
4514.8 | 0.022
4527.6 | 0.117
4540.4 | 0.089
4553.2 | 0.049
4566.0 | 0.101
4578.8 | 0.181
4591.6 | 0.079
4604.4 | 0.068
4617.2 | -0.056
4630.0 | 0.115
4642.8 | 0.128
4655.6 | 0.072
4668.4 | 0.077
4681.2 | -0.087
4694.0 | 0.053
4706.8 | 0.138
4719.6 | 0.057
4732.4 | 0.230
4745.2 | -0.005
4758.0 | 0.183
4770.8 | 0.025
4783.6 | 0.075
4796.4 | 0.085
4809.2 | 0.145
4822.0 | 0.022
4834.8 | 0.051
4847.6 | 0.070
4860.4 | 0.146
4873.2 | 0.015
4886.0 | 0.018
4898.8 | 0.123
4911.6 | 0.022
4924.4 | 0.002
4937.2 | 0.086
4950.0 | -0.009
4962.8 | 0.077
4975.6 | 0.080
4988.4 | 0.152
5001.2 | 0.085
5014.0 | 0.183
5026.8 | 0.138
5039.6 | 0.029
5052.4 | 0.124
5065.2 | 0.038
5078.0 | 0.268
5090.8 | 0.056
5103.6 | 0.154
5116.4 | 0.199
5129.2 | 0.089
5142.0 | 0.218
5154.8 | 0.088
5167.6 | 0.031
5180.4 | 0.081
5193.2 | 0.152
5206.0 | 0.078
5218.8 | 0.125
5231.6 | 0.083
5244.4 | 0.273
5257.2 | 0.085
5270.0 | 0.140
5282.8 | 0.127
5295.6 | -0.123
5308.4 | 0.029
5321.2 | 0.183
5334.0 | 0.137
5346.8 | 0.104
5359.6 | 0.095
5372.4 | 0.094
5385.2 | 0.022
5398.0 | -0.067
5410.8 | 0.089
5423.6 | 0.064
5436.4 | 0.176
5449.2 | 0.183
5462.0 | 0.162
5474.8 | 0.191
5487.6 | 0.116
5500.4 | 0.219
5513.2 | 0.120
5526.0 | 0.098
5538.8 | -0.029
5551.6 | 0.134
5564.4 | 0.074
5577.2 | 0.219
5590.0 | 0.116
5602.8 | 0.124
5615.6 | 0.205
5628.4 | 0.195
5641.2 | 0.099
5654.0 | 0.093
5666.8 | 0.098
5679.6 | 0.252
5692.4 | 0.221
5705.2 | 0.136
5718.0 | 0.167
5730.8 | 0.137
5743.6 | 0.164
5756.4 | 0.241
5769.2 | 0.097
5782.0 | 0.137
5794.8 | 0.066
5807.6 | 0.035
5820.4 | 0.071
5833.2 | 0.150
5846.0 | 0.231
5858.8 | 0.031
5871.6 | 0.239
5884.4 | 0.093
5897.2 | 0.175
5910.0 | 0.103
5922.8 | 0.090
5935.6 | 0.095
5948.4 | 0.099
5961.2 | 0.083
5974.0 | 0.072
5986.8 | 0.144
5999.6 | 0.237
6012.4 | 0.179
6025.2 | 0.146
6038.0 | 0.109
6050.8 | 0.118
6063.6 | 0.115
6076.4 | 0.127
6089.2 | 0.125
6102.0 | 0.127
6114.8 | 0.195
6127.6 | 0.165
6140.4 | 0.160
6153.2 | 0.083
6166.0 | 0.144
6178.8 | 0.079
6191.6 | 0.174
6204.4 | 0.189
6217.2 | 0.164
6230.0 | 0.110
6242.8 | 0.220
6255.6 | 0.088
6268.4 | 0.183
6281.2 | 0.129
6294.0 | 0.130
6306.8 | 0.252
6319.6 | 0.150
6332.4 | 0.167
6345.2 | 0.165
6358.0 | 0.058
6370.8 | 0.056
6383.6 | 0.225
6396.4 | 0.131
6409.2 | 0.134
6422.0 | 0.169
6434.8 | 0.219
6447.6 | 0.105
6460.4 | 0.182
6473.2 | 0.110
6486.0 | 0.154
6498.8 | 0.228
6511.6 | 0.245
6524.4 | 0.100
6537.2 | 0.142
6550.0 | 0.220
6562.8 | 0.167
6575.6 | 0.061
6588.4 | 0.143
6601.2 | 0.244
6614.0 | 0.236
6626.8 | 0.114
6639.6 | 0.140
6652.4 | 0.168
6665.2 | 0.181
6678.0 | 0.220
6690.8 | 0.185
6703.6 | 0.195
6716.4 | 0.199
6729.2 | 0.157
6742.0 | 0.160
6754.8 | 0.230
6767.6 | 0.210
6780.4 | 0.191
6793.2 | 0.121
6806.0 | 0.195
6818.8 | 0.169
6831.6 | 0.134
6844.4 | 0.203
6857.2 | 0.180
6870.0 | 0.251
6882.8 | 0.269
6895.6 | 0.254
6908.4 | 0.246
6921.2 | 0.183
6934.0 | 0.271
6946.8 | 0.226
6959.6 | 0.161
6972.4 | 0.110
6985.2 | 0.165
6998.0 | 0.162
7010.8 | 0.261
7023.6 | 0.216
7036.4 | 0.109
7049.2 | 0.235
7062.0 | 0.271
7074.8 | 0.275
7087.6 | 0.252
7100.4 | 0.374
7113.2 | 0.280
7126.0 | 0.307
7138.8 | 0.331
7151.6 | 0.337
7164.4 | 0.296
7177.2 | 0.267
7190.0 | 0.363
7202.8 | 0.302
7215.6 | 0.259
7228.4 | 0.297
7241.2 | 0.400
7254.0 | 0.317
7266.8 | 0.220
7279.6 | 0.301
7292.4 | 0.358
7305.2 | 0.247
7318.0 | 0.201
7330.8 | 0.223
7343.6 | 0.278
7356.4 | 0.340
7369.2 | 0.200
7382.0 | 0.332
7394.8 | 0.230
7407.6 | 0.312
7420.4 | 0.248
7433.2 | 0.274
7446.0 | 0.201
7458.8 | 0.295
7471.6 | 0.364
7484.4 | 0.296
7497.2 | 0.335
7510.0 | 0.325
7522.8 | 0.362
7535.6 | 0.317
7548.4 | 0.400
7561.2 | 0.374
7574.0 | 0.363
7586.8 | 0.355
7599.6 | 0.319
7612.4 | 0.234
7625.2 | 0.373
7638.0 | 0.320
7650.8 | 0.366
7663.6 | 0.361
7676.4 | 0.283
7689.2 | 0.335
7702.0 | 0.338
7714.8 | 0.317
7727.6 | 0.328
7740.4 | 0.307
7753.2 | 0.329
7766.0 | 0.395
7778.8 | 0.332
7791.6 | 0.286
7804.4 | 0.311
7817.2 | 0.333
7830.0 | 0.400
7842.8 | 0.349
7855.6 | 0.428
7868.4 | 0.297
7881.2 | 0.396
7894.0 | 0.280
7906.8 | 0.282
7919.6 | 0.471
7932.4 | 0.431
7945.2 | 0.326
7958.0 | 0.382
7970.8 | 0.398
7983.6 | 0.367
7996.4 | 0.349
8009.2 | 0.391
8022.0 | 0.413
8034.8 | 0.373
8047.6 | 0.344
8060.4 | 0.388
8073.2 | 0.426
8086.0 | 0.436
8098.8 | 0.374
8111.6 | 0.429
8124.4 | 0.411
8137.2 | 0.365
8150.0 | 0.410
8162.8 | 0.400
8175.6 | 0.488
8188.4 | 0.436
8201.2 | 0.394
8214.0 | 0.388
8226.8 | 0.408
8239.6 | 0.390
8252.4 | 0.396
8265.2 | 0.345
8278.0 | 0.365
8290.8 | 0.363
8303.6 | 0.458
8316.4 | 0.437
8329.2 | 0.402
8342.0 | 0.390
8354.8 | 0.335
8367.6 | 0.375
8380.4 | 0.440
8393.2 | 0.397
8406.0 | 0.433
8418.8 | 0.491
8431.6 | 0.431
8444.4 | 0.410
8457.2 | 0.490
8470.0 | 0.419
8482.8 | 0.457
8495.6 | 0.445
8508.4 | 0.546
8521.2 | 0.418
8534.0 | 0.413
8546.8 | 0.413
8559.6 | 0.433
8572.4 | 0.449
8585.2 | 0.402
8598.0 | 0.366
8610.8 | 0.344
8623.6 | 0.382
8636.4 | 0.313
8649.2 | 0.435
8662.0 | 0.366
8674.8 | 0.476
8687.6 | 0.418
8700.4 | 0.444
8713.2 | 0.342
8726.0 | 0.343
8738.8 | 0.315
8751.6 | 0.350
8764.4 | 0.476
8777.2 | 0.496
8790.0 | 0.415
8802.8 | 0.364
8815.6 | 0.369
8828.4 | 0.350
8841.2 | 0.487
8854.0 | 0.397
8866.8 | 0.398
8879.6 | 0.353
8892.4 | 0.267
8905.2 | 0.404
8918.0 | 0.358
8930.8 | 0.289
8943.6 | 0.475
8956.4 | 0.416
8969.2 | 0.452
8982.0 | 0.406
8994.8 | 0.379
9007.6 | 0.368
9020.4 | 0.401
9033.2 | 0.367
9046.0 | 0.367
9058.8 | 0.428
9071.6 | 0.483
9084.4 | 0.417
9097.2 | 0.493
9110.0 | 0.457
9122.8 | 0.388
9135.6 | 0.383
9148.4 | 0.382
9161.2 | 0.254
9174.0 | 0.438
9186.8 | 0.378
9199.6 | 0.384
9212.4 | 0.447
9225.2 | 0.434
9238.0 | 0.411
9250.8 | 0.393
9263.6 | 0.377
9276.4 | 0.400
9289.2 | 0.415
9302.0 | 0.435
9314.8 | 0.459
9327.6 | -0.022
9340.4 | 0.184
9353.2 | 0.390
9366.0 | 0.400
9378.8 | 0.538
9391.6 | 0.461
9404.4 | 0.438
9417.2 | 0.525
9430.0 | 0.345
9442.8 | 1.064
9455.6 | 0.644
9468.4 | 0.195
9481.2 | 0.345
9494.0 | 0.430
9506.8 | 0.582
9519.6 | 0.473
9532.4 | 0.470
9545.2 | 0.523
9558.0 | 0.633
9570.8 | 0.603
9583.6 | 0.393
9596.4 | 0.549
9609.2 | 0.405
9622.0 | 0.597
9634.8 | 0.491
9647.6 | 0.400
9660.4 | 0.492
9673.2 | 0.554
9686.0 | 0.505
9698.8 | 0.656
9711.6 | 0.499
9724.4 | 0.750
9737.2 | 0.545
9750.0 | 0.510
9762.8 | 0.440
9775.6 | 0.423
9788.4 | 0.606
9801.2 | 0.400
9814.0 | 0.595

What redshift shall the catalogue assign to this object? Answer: 0.772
